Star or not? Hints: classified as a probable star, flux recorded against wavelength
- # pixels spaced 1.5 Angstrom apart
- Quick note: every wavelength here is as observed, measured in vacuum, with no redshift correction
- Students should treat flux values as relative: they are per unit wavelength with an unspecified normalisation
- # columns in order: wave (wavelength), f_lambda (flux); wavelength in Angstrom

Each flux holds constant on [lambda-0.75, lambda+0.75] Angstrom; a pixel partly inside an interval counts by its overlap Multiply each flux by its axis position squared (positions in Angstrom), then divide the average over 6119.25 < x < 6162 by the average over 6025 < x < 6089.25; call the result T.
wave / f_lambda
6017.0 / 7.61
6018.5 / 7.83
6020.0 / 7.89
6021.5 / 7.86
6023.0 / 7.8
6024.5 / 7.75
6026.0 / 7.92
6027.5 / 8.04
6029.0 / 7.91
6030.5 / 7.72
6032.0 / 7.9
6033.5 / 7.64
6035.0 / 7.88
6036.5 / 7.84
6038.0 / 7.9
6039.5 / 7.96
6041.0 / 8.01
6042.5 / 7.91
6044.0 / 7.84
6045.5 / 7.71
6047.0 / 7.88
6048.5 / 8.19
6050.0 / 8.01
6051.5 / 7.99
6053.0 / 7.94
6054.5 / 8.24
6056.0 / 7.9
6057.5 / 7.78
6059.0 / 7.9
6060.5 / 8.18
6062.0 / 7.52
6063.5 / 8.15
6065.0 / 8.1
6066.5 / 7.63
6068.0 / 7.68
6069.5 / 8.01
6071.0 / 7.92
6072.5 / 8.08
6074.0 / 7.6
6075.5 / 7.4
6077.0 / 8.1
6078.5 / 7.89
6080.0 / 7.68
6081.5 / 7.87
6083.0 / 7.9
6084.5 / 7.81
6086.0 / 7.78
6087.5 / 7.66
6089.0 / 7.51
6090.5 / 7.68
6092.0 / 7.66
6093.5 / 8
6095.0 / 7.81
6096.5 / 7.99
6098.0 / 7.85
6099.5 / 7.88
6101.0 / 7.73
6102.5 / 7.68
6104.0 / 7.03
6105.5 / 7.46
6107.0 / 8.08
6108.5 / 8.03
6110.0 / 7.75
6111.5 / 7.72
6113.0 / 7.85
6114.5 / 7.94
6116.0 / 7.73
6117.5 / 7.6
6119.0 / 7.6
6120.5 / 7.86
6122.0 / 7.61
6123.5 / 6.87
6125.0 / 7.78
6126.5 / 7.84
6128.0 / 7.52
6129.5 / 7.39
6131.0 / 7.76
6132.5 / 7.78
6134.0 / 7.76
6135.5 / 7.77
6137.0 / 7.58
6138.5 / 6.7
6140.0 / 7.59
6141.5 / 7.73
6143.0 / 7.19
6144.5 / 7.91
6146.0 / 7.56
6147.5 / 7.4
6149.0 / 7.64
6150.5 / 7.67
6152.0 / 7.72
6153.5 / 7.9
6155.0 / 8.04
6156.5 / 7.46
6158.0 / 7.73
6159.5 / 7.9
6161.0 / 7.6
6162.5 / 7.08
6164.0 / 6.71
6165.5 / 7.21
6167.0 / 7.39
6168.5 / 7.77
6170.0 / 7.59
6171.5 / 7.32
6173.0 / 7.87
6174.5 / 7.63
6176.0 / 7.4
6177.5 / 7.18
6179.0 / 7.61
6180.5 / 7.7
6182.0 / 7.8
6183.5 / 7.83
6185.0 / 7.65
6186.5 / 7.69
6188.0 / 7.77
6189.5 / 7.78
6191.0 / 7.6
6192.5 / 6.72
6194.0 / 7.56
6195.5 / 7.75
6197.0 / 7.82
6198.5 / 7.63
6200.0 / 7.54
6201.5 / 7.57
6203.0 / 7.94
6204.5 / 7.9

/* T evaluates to 1.0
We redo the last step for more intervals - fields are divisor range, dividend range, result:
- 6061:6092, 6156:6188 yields 1.00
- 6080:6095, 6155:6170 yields 0.99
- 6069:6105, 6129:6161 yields 1.00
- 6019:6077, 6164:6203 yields 1.00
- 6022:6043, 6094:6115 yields 1.01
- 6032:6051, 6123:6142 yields 0.98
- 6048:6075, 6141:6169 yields 0.98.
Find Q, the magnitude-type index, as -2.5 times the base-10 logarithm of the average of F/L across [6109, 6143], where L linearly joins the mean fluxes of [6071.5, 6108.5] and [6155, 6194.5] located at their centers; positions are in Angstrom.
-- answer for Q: 0.01 mag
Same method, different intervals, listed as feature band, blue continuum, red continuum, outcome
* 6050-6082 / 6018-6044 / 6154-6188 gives -0.01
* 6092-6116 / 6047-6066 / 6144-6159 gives 0.01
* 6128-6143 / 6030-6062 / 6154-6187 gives 0.02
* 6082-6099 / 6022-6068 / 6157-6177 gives -0.01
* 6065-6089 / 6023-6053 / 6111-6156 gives 0.00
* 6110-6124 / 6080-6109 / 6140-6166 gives 0.00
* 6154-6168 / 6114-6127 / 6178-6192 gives 0.03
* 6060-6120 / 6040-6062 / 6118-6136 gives 0.00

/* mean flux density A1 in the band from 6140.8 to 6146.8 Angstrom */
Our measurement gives 7.59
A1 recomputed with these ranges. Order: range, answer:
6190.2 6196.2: 7.41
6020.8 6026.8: 7.83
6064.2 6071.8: 7.87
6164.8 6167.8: 7.31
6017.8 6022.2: 7.86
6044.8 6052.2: 7.96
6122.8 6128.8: 7.51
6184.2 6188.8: 7.71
